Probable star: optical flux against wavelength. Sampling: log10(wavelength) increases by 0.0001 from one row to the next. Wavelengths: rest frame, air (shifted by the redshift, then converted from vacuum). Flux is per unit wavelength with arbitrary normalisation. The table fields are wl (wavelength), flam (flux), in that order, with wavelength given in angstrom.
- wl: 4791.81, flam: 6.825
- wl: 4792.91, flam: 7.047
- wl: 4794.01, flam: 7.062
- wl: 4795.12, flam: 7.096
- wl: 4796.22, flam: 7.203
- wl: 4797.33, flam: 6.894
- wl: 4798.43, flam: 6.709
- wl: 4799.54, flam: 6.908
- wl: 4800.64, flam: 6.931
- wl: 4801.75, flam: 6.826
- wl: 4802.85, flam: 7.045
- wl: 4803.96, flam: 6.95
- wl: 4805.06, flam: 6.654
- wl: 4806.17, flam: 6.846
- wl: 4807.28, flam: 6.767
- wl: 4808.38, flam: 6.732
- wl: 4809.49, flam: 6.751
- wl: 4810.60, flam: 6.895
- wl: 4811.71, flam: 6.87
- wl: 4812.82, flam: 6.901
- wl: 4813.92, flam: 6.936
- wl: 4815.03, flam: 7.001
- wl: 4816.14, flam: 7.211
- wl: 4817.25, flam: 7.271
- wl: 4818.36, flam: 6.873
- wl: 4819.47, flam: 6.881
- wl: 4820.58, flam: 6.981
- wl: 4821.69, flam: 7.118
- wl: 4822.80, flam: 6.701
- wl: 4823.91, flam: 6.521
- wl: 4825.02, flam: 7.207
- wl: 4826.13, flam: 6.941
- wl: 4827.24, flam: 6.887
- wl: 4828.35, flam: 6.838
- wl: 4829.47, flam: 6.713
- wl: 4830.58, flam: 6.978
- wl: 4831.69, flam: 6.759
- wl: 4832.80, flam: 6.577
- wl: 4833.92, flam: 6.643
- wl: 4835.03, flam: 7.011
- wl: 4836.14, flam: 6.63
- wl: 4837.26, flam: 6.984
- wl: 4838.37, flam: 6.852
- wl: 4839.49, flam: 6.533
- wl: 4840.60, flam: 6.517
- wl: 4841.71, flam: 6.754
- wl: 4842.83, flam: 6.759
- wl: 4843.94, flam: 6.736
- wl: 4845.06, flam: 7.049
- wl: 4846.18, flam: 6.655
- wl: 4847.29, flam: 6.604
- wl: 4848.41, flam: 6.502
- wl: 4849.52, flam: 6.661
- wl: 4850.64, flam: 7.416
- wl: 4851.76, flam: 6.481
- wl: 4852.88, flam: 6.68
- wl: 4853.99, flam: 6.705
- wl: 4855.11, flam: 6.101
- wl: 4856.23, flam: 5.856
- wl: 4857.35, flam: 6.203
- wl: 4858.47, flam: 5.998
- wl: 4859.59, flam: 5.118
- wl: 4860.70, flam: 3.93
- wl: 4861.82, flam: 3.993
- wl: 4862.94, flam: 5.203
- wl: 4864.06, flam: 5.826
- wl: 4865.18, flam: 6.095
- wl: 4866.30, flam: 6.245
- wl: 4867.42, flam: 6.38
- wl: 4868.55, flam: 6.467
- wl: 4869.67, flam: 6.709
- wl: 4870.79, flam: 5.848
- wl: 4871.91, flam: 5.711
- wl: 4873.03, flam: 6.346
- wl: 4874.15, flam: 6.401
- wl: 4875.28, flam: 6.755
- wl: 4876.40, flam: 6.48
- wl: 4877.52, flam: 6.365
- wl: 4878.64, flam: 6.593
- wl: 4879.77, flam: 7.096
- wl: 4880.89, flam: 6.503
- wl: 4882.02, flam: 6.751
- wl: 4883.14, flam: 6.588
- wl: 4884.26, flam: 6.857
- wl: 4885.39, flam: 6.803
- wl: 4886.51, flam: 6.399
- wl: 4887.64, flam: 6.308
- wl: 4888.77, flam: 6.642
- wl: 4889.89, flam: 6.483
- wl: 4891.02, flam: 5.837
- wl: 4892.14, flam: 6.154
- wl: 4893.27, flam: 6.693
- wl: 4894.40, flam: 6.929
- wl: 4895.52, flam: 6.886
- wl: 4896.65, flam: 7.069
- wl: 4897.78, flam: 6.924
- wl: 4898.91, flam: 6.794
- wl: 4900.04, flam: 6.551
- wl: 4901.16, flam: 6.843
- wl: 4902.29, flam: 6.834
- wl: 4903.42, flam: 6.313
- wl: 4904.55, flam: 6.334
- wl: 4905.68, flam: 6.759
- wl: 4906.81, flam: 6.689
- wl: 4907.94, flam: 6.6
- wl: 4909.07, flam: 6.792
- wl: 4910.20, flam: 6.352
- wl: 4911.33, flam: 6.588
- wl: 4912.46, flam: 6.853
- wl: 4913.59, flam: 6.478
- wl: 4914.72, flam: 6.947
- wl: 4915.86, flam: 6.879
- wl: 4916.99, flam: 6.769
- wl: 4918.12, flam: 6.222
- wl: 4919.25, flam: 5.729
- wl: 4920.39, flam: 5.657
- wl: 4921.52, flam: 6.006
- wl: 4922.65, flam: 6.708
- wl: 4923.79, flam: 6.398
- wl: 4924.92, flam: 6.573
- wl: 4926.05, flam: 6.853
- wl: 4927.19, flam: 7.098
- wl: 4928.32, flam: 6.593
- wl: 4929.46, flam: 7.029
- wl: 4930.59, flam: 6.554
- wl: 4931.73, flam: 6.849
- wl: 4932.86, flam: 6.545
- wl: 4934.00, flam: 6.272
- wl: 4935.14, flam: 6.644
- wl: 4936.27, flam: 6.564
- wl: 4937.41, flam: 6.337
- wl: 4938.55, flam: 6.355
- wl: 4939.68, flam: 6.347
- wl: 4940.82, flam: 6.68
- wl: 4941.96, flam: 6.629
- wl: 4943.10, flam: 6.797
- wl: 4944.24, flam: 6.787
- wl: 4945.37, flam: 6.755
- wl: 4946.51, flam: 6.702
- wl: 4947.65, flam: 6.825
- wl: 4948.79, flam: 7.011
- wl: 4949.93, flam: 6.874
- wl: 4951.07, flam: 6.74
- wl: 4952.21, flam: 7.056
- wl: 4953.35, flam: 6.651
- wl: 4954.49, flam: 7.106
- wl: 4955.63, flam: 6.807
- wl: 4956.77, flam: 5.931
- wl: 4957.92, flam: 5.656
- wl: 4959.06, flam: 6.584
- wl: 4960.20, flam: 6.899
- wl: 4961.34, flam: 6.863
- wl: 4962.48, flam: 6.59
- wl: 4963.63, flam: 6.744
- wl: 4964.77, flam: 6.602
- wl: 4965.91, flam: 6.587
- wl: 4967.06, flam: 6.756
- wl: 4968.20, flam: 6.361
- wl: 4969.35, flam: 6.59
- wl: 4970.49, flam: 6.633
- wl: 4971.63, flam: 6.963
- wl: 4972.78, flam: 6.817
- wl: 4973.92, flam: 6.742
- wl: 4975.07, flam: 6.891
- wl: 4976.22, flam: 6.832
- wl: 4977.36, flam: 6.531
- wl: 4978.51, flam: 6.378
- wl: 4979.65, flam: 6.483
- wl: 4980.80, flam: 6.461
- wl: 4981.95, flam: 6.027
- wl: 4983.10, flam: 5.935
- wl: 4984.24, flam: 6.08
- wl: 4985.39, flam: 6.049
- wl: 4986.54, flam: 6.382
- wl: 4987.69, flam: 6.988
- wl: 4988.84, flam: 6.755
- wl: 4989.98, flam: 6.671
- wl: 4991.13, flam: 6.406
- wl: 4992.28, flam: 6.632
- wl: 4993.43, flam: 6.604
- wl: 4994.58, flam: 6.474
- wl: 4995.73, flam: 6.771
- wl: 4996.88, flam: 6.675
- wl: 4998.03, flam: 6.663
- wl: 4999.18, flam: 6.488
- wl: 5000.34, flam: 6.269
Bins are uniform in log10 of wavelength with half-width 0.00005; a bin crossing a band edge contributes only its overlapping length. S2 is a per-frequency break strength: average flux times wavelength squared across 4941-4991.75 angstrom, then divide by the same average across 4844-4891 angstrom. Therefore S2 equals 1.09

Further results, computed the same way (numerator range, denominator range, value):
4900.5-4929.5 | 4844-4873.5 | 1.10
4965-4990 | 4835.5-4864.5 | 1.10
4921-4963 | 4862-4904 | 1.05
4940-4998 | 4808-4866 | 1.07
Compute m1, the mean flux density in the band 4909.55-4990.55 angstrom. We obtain 6.58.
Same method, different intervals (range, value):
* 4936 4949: 6.64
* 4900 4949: 6.59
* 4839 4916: 6.44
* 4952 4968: 6.61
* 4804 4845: 6.84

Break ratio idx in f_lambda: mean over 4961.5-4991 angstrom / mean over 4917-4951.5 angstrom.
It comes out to 1.0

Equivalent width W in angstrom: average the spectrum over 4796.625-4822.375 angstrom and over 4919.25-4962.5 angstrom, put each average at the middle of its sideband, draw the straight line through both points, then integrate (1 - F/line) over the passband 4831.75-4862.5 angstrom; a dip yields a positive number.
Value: 2.1 angstrom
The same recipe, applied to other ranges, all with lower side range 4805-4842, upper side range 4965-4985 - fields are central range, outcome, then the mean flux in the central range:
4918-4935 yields 0.4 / 6.48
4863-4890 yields 1.3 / 6.42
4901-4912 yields 0.1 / 6.6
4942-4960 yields -0.3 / 6.69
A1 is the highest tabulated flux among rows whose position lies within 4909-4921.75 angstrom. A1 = 6.947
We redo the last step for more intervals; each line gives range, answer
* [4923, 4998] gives 7.106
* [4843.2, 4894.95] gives 7.416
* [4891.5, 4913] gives 7.069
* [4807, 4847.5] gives 7.271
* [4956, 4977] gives 6.963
